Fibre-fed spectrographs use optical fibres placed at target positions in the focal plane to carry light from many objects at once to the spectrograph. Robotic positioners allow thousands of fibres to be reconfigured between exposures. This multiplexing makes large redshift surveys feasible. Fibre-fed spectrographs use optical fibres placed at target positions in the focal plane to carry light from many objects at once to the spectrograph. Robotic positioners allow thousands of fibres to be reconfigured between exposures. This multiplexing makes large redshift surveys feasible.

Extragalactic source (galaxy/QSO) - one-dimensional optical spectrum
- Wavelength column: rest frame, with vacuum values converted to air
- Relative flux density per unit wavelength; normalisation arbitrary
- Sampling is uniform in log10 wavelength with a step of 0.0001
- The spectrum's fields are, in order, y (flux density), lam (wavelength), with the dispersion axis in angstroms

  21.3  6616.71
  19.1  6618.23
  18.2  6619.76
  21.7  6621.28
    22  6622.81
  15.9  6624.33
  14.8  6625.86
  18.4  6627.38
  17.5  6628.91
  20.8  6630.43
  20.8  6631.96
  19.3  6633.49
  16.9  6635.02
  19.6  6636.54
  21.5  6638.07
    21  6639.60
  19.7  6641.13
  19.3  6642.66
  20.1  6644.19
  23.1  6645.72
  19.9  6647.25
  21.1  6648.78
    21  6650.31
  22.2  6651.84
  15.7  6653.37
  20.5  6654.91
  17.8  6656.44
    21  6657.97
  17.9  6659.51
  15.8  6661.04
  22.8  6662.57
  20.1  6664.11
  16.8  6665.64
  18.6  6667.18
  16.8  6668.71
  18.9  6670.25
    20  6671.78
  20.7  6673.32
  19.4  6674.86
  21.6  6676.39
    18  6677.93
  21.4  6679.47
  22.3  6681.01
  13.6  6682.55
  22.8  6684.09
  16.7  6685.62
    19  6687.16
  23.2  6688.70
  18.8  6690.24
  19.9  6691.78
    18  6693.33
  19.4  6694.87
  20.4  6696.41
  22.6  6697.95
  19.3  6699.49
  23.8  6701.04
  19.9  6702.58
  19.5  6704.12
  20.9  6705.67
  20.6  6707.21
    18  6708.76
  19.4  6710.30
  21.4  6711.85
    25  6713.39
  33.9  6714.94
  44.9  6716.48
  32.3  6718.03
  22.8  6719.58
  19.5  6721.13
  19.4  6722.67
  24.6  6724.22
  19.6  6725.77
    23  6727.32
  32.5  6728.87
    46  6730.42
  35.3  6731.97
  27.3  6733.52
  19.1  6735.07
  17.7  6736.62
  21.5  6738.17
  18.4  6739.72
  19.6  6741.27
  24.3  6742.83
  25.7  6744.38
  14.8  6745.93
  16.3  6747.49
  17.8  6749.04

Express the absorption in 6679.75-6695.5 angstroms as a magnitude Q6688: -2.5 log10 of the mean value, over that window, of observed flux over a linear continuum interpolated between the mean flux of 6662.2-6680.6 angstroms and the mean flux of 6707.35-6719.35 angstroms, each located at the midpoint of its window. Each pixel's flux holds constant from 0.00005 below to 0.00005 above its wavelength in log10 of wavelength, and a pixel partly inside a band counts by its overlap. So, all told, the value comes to 0.16 mag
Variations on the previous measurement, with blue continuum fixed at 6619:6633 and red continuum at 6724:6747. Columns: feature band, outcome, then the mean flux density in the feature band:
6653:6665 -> 0.086 mag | 19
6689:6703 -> 0.110 mag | 20.3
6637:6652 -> -0.051 mag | 20.8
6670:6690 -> 0.097 mag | 19.8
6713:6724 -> -0.192 mag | 28.2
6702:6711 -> 0.168 mag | 19.7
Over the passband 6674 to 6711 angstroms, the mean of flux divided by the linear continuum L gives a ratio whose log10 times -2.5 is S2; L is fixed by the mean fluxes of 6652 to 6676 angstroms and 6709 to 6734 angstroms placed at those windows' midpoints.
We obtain 0.17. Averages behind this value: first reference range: 19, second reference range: 27.7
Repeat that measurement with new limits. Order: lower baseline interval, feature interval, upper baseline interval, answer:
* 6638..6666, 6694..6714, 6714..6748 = 0.137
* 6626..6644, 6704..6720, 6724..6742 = -0.063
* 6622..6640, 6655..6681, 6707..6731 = 0.145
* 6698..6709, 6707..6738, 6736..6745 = -0.244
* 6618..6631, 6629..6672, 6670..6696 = -0.027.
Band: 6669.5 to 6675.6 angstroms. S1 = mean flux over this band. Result 19.8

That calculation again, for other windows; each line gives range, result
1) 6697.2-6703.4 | 21.4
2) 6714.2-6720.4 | 33.4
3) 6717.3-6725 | 23.7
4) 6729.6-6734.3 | 36.1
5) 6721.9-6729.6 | 23.8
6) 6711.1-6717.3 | 31.4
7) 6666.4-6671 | 18.1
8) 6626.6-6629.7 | 18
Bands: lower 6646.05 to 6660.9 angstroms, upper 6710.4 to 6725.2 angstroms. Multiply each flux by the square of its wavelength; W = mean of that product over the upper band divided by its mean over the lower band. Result 1.38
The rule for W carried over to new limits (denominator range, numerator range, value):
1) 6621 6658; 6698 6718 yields 1.26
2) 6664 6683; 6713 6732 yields 1.54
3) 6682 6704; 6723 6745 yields 1.28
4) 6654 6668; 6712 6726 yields 1.44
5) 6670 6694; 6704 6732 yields 1.35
